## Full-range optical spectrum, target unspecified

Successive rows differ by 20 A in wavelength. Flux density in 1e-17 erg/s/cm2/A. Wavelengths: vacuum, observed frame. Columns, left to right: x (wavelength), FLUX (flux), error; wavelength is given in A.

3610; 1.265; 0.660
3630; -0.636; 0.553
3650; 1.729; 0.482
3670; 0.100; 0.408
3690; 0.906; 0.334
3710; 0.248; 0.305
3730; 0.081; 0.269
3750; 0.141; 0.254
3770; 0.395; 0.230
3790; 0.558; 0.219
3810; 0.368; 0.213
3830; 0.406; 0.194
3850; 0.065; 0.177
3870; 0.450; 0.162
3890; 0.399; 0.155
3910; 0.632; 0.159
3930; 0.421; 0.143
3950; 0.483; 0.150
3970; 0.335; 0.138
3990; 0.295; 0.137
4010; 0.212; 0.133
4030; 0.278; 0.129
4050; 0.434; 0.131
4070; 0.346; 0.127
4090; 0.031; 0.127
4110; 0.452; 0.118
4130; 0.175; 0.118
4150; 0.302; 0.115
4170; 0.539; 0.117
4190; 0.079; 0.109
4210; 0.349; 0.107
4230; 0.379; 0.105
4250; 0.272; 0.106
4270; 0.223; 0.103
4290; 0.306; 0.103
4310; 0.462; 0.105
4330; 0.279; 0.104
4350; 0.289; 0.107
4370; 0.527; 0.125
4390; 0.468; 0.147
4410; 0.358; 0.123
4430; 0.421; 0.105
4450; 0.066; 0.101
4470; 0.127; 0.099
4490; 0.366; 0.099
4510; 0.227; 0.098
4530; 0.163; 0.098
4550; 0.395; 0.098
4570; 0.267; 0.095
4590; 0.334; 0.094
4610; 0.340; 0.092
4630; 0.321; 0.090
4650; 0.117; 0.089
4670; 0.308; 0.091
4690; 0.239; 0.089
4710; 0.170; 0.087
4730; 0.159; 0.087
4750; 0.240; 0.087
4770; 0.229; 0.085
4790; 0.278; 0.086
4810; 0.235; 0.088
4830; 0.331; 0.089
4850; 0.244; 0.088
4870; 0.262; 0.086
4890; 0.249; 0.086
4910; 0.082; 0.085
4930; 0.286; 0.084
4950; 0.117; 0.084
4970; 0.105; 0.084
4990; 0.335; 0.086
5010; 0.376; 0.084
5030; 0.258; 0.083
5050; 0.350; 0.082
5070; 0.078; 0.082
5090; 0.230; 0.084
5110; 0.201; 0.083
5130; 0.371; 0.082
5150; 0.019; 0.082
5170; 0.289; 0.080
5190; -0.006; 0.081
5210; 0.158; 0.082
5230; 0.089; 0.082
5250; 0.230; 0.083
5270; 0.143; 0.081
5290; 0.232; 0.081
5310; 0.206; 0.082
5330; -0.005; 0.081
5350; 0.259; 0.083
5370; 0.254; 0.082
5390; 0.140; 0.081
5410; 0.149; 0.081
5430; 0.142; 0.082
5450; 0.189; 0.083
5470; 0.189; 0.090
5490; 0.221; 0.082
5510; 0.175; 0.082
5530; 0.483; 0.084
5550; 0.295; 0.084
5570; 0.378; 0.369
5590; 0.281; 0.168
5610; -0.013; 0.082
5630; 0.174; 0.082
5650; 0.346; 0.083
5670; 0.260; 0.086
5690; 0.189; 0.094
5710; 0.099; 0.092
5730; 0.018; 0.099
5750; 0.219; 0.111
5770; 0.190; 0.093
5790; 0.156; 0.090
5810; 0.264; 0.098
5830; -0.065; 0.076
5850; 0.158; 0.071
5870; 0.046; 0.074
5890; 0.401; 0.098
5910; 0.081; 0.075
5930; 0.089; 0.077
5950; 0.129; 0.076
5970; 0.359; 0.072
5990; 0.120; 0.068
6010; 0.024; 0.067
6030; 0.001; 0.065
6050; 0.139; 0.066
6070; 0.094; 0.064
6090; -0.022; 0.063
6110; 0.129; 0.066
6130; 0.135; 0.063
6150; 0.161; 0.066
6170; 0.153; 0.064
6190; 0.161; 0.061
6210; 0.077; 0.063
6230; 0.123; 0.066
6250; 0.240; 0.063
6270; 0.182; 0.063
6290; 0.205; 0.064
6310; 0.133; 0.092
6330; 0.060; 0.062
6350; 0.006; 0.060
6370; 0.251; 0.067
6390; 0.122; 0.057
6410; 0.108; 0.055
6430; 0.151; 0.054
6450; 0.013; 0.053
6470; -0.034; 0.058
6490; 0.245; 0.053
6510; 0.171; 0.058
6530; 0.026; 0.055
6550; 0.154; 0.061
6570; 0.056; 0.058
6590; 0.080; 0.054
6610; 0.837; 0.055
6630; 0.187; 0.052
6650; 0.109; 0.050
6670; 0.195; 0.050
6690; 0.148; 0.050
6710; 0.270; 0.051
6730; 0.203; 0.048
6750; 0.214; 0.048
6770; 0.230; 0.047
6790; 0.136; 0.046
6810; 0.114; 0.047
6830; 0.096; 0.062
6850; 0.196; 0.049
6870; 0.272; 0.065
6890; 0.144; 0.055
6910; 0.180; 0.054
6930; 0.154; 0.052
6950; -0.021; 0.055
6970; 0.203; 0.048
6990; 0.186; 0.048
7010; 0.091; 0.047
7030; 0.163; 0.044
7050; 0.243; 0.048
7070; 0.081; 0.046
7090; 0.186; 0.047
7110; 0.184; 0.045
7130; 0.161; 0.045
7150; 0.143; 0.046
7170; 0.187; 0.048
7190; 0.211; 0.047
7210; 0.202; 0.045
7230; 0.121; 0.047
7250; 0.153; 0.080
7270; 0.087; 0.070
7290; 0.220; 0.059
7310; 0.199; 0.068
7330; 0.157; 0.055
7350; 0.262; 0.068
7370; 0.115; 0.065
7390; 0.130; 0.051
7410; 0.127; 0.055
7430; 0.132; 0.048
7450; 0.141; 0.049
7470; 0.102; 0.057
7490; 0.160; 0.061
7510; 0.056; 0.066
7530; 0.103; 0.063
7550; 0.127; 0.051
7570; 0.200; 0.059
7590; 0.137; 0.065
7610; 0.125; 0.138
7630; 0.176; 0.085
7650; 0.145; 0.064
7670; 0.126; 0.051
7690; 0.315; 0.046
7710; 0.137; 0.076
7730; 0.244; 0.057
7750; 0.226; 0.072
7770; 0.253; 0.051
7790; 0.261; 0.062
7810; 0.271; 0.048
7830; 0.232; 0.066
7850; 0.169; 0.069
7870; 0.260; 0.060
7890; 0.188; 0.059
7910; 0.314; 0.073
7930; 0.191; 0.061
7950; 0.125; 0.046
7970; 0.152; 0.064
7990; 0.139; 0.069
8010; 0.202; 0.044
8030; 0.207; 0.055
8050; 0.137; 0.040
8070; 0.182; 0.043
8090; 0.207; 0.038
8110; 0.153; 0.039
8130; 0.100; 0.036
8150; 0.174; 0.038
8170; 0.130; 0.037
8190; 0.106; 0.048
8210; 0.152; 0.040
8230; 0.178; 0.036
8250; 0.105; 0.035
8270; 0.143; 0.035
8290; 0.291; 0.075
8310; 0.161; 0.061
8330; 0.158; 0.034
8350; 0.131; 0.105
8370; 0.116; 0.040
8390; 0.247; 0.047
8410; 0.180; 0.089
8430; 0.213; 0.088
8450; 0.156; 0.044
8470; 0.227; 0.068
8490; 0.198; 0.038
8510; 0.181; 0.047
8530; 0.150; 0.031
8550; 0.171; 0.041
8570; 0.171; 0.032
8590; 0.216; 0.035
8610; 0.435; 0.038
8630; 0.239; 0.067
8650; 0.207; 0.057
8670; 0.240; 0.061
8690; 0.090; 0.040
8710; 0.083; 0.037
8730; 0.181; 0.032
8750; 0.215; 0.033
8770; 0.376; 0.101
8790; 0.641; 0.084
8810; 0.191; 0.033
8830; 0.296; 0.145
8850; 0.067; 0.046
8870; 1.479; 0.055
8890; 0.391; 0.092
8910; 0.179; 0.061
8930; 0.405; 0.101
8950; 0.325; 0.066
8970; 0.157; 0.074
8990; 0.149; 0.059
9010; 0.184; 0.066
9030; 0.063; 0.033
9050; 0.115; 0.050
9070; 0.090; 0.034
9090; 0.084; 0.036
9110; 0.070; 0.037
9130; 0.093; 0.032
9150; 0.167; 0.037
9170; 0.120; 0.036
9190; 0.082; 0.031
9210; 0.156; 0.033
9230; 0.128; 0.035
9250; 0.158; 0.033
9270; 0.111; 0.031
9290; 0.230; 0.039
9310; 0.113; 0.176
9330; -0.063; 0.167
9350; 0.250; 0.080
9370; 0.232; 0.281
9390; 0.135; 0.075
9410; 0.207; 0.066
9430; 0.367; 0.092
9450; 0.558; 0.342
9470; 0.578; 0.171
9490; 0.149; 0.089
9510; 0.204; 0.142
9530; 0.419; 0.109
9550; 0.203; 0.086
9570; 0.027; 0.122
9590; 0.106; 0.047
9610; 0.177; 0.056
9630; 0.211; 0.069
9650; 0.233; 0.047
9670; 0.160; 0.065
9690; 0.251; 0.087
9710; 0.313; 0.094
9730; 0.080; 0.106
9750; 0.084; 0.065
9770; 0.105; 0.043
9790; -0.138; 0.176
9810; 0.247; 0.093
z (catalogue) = 0.77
